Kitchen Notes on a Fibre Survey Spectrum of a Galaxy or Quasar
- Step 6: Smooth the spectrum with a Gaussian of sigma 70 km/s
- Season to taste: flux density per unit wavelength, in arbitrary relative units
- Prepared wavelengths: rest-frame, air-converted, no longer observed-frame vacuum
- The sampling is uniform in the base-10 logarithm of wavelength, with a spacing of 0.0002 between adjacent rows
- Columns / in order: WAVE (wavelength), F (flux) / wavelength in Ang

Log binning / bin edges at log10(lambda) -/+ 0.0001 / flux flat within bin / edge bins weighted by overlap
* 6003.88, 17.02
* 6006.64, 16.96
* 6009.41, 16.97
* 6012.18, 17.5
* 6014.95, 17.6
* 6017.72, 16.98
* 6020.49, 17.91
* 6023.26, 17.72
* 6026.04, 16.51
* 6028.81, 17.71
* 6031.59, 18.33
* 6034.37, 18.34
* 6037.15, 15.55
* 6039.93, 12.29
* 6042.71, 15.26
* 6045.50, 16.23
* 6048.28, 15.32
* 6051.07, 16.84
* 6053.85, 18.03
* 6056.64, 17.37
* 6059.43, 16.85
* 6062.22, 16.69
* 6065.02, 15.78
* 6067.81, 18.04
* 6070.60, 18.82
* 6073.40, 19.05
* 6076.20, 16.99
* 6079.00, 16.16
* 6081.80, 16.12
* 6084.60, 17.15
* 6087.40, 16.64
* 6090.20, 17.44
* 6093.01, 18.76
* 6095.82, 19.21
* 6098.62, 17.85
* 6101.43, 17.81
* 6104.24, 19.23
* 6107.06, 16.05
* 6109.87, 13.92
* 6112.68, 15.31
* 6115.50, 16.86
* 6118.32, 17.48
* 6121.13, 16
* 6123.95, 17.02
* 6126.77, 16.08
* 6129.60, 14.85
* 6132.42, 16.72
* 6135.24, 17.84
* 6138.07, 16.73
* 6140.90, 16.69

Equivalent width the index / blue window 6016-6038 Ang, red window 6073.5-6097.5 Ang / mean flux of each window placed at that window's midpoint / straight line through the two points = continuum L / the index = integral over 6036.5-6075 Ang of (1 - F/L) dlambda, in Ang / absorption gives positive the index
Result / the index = 1.8 Ang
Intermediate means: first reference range 17.4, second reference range 17.4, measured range 16.6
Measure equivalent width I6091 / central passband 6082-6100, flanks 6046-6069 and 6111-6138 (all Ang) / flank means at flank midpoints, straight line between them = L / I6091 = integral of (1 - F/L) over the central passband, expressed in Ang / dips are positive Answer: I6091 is -1.2 Ang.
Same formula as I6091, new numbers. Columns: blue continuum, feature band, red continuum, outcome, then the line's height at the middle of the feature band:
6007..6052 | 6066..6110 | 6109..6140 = -2.9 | 16.5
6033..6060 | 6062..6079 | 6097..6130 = -1.2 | 16.3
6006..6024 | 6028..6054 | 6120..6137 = 1.3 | 17.2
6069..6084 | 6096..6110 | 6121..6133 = -0.6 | 16.7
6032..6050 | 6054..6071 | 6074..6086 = -1.0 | 16.3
